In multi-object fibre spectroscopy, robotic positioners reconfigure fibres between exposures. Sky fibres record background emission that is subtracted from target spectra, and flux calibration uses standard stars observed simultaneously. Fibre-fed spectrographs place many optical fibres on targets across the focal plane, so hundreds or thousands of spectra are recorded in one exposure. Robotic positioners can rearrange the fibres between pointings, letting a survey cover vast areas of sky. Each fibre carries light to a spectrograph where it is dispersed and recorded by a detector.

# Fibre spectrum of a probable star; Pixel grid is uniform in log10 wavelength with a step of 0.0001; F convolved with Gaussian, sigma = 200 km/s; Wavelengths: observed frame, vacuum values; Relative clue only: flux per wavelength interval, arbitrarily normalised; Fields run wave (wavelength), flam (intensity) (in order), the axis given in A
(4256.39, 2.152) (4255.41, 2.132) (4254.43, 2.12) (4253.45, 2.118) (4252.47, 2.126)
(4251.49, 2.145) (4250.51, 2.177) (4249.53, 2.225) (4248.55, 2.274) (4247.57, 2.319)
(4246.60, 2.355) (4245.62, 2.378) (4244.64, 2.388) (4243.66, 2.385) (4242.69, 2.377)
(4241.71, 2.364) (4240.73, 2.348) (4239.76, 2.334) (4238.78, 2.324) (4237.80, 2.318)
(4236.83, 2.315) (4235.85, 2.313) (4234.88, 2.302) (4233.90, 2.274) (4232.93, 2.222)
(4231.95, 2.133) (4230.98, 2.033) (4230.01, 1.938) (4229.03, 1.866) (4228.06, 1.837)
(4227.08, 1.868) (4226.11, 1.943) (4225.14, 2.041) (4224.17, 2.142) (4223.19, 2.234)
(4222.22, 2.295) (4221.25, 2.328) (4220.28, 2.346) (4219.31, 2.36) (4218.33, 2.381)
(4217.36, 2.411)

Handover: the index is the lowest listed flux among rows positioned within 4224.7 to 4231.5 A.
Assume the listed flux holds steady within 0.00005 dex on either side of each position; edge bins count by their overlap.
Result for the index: 1.837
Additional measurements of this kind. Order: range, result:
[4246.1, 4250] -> 2.225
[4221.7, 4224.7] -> 2.142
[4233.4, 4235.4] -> 2.274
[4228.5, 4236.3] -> 1.866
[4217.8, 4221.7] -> 2.328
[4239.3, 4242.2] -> 2.334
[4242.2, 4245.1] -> 2.377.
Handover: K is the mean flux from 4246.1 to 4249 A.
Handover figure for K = 2.32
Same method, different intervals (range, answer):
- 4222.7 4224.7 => 2.18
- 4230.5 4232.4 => 2.09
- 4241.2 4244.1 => 2.38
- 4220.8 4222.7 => 2.31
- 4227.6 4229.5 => 1.86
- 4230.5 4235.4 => 2.2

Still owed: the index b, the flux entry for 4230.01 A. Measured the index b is 1.938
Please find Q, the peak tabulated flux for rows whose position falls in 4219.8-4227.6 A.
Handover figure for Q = 2.346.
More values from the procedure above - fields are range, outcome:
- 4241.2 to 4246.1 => 2.388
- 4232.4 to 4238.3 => 2.318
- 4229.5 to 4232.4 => 2.133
